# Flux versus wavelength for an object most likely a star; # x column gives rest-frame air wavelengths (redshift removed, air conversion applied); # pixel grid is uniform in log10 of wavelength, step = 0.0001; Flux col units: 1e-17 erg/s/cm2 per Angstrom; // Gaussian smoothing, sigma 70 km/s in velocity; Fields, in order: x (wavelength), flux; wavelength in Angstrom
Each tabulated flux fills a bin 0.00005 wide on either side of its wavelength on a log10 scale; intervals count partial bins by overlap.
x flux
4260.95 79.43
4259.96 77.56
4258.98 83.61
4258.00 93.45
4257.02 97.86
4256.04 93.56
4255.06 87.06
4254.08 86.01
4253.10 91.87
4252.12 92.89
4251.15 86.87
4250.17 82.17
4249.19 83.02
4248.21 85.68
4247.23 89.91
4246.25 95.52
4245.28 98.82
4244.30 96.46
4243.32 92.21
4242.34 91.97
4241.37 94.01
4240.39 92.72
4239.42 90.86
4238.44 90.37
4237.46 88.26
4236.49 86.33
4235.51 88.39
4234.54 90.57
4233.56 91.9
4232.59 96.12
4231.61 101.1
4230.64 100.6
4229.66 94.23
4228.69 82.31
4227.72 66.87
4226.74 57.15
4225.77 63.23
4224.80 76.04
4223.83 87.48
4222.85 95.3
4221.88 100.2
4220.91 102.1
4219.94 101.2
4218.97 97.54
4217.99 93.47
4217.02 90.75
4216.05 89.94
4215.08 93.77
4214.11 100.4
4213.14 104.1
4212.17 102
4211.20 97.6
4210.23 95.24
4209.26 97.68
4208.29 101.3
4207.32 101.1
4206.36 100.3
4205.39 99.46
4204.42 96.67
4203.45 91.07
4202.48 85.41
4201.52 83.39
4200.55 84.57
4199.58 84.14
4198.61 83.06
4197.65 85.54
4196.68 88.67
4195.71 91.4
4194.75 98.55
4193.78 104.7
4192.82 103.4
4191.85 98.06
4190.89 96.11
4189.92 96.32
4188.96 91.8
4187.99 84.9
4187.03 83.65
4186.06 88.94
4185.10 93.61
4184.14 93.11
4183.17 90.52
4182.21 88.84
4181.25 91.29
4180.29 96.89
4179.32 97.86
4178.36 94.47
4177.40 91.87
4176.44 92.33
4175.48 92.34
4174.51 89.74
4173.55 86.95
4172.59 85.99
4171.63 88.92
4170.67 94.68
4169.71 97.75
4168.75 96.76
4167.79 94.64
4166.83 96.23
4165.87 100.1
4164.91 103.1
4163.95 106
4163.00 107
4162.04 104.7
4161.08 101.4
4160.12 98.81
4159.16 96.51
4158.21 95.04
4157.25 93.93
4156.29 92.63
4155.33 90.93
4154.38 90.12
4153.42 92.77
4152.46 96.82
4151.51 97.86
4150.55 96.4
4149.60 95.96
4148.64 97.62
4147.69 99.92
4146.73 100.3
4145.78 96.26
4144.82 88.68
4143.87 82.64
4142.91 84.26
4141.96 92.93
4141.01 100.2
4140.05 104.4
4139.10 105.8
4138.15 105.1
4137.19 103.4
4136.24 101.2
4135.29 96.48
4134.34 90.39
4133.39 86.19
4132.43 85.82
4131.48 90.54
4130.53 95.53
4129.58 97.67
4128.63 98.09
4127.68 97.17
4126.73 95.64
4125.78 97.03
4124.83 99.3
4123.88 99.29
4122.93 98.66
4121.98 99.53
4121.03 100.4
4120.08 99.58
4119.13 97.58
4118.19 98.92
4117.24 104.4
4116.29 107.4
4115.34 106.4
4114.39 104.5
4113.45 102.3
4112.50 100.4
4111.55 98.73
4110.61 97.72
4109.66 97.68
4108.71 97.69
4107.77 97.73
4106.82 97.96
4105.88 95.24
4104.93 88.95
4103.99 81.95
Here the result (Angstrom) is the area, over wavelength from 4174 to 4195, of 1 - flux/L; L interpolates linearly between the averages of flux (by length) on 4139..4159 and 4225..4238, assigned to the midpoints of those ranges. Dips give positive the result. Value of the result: -0.7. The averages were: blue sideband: 94.9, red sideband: 85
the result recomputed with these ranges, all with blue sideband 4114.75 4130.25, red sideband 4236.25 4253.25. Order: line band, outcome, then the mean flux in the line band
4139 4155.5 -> 0.5 Angstrom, 95.1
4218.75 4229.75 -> 0.9 Angstrom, 84.8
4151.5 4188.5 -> 0.7 Angstrom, 94.3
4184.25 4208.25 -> 0.5 Angstrom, 92.5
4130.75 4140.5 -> 0.2 Angstrom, 96.9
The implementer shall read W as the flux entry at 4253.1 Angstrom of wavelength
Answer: 91.87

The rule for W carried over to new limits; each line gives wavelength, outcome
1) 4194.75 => 98.55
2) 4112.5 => 100.4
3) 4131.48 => 90.54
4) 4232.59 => 96.12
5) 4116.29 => 107.4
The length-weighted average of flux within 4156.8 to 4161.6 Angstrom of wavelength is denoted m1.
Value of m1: 97.2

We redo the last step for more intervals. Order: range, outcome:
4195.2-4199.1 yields 87.3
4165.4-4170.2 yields 97.1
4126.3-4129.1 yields 97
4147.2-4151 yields 97.5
